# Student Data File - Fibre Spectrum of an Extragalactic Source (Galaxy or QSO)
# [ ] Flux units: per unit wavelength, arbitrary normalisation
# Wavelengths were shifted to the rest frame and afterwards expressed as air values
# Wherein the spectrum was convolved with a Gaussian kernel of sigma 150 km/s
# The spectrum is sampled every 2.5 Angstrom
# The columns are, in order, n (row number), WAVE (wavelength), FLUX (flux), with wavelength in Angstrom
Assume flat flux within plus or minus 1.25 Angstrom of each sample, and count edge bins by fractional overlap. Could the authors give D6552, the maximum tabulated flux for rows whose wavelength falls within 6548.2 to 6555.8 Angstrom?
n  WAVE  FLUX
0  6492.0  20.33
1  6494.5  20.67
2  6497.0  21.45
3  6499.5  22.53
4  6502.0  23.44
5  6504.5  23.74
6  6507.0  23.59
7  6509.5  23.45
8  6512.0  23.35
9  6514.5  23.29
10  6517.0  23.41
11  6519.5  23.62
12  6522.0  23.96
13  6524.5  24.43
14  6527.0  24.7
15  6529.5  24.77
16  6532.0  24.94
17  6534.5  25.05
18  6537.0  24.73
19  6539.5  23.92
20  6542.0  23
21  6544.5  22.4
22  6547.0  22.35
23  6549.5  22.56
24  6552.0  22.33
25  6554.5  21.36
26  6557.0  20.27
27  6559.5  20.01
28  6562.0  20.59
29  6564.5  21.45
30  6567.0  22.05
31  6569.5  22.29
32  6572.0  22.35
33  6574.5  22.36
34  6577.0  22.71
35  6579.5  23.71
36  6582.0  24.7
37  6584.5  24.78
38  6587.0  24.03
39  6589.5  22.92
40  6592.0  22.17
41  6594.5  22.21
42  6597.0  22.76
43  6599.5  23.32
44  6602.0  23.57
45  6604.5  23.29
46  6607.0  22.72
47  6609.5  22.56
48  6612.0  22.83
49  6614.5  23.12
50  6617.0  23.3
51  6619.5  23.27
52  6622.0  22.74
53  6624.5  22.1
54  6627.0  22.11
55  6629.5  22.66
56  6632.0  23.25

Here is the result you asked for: 22.56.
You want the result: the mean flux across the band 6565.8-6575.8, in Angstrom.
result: 22.3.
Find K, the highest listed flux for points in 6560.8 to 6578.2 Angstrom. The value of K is 22.71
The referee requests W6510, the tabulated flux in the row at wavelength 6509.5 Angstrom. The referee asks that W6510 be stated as 23.45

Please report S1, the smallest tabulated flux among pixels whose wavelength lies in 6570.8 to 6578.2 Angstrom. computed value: 22.35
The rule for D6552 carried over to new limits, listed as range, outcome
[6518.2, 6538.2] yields 25.05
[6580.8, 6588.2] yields 24.78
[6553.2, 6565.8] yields 21.45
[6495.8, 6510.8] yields 23.74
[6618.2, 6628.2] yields 23.27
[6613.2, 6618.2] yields 23.3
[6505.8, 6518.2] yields 23.59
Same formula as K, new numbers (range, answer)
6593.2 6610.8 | 23.57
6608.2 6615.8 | 23.12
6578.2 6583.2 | 24.7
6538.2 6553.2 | 23.92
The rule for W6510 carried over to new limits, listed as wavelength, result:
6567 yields 22.05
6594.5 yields 22.21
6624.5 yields 22.1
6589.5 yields 22.92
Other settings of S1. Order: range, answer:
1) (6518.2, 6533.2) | 23.62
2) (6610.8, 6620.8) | 22.83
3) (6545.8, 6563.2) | 20.01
